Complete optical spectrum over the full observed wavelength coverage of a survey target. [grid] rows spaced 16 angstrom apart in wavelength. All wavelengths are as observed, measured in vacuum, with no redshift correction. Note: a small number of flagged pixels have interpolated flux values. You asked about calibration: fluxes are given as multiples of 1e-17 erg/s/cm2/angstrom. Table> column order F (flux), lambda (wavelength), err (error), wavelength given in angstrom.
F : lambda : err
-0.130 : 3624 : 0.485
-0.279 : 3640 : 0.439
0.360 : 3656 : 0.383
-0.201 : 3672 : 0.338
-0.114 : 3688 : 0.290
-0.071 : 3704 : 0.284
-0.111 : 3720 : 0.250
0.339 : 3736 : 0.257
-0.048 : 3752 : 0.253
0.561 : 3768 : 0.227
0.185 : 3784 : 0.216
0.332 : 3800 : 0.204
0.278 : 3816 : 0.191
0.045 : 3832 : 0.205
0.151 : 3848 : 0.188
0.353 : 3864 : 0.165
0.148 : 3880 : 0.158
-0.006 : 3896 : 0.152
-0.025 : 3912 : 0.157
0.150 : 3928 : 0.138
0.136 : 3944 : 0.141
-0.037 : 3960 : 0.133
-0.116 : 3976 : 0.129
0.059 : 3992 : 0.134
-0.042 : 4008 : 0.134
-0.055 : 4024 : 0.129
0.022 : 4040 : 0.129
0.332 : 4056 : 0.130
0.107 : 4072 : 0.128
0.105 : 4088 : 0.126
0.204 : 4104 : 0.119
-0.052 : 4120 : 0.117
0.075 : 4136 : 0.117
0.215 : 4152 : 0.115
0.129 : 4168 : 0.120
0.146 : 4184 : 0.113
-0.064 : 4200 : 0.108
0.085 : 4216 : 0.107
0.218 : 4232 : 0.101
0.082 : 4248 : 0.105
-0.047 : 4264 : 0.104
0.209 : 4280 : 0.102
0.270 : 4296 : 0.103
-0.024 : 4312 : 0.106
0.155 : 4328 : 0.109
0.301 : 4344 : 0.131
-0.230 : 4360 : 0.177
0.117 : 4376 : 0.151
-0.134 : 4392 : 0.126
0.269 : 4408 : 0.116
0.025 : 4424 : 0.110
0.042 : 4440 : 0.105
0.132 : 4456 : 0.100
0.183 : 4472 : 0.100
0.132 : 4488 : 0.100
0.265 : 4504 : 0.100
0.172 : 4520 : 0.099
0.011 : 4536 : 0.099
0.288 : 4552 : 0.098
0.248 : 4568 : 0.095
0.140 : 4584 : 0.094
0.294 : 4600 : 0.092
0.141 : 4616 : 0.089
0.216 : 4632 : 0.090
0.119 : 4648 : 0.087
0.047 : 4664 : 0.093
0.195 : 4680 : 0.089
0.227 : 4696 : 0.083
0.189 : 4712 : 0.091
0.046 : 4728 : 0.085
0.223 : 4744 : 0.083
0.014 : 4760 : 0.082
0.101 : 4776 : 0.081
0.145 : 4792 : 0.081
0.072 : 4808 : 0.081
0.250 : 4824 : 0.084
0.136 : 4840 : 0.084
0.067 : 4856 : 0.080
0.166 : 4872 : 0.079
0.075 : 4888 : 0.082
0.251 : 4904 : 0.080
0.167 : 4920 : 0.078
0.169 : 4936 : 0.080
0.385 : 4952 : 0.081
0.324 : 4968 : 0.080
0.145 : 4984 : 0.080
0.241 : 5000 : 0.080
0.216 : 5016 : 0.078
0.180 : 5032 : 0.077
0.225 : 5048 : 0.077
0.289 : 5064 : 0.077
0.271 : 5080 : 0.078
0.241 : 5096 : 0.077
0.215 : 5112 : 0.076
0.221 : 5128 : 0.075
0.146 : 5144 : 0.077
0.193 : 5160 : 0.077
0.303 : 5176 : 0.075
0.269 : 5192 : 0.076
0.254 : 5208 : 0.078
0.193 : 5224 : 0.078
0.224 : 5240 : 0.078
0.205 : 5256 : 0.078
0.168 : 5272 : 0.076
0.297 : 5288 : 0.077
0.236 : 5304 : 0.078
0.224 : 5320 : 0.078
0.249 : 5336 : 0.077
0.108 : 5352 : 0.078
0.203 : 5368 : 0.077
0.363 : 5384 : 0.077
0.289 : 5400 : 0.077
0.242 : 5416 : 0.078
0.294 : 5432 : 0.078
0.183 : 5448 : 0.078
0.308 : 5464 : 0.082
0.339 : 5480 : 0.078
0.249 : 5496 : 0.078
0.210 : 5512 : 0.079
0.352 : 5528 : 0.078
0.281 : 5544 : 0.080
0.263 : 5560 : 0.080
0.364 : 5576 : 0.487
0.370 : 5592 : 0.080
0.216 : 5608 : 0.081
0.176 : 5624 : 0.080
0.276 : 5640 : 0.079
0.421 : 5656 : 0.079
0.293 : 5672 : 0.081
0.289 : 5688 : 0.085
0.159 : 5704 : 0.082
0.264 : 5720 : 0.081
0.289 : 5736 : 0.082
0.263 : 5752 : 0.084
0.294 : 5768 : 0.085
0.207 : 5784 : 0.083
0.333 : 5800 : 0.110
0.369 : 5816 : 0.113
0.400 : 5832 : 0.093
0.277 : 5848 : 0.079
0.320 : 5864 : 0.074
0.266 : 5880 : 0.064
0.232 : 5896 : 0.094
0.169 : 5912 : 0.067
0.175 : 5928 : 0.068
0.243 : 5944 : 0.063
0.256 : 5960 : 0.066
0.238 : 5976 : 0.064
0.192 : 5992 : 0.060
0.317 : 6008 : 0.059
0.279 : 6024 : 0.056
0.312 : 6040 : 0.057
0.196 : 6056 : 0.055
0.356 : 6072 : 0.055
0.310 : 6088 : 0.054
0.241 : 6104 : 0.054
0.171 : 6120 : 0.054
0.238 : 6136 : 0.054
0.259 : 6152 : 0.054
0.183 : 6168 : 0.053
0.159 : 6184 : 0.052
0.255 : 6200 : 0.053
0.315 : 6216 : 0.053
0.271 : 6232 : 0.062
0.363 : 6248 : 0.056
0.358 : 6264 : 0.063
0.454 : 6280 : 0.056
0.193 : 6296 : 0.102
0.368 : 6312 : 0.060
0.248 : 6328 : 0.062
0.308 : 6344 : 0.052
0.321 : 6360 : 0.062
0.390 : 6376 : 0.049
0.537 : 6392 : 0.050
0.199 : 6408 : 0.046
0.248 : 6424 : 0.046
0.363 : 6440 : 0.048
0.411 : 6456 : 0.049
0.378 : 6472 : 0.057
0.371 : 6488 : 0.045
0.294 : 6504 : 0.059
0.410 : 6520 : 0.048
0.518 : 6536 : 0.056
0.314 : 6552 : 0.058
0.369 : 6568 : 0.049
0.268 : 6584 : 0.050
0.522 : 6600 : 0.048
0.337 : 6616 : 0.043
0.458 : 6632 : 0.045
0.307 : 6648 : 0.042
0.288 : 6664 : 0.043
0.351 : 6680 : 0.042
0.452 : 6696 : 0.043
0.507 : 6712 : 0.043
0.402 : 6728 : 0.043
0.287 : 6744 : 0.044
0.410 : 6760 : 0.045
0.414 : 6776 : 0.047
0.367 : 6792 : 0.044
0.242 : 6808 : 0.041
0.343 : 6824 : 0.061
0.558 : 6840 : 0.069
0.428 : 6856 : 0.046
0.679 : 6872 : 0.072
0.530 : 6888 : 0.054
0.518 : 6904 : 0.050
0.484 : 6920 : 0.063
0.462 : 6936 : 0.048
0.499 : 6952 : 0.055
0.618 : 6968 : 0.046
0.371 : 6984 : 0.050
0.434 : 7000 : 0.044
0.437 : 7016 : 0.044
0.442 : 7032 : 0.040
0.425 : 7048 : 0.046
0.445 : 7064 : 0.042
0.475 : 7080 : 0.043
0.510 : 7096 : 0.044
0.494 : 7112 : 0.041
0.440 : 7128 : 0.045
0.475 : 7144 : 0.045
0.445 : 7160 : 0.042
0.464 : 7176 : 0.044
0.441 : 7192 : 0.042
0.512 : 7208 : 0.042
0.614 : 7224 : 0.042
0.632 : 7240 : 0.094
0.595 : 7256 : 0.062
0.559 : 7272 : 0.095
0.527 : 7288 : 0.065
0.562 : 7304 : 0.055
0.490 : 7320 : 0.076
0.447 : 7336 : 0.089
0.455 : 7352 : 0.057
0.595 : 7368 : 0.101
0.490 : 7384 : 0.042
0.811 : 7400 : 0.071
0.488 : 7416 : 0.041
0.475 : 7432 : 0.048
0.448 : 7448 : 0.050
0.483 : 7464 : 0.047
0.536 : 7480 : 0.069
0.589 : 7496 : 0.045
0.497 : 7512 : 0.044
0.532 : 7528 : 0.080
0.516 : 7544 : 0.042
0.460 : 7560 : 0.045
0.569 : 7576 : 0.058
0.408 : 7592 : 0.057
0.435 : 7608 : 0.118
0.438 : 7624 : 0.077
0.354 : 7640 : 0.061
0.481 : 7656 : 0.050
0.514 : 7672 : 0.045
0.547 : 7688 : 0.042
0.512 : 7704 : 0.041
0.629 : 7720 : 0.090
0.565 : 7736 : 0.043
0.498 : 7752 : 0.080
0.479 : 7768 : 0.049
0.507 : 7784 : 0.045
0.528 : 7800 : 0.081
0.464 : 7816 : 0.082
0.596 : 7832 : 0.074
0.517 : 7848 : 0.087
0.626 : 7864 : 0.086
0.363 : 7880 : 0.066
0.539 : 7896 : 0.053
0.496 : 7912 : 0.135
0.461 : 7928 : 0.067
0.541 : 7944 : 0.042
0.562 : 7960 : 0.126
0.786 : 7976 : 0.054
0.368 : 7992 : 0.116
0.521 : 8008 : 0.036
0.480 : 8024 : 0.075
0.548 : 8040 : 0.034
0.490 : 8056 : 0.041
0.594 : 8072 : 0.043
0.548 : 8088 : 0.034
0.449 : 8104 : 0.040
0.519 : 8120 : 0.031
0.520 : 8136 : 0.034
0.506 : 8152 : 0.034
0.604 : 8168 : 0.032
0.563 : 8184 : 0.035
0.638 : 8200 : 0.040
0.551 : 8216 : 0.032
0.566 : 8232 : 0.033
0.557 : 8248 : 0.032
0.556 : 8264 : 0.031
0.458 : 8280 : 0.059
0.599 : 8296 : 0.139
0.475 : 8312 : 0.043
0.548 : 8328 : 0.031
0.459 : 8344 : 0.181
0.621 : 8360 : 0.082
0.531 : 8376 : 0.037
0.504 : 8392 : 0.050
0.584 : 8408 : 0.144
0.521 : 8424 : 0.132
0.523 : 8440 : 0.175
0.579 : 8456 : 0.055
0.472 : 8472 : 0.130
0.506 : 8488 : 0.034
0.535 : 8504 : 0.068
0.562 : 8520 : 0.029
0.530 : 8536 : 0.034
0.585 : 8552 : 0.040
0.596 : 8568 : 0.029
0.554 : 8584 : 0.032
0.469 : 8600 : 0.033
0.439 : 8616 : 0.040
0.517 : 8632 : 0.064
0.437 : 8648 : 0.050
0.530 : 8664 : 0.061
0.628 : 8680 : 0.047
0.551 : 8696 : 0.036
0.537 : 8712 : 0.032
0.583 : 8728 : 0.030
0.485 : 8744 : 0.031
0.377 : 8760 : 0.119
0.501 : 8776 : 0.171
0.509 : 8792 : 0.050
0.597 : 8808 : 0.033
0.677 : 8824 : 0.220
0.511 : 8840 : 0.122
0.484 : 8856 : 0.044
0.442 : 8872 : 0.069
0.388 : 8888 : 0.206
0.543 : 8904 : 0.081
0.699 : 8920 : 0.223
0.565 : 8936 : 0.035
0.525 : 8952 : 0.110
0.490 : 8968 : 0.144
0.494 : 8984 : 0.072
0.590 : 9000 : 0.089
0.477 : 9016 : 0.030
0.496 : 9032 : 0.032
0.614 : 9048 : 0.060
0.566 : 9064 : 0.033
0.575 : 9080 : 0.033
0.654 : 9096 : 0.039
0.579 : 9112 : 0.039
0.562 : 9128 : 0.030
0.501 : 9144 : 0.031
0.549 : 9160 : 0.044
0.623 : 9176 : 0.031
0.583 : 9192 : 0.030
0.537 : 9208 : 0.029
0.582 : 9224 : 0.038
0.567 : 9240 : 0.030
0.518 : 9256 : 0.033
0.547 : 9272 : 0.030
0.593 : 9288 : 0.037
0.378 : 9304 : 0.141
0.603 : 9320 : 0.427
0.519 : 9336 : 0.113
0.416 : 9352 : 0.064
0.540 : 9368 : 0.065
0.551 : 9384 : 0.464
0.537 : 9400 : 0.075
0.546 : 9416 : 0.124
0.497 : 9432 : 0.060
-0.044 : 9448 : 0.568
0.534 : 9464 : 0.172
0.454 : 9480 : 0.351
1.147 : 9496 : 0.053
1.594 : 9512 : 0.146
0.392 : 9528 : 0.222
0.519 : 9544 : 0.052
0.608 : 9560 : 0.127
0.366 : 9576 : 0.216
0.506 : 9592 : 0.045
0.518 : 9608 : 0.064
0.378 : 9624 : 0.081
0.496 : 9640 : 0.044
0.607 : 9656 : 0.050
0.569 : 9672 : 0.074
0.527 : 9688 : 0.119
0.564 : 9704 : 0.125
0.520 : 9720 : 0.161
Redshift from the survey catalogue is 0.71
